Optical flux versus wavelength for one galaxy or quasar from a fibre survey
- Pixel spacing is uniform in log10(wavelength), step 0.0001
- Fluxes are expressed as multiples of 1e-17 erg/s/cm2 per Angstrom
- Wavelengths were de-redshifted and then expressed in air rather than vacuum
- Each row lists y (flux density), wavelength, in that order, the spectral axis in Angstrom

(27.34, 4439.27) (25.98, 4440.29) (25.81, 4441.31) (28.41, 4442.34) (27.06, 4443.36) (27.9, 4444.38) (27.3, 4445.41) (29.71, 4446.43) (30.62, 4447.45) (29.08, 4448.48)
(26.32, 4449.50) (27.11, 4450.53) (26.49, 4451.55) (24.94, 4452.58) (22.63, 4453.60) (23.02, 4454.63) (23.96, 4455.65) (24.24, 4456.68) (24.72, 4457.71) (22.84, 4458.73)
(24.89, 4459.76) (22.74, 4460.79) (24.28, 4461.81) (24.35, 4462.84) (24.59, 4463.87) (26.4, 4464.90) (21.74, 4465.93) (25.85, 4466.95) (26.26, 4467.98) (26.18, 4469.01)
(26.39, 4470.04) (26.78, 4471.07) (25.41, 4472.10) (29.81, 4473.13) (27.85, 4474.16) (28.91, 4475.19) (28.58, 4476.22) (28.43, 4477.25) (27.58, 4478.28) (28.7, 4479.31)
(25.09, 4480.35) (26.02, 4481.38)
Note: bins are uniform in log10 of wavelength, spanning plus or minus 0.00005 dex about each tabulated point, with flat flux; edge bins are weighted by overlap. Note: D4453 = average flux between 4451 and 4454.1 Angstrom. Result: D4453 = 24.8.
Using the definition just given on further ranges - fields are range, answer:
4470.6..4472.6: 26.1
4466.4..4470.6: 26.2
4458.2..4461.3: 23.5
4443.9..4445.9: 27.5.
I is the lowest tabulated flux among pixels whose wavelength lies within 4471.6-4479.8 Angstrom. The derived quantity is 25.41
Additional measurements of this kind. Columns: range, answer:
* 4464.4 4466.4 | 21.74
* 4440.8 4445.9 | 25.81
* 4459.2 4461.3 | 22.74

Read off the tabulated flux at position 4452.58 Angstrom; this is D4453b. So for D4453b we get 24.94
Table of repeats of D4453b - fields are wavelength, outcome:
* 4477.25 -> 28.43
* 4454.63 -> 23.02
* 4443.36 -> 27.06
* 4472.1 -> 25.41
